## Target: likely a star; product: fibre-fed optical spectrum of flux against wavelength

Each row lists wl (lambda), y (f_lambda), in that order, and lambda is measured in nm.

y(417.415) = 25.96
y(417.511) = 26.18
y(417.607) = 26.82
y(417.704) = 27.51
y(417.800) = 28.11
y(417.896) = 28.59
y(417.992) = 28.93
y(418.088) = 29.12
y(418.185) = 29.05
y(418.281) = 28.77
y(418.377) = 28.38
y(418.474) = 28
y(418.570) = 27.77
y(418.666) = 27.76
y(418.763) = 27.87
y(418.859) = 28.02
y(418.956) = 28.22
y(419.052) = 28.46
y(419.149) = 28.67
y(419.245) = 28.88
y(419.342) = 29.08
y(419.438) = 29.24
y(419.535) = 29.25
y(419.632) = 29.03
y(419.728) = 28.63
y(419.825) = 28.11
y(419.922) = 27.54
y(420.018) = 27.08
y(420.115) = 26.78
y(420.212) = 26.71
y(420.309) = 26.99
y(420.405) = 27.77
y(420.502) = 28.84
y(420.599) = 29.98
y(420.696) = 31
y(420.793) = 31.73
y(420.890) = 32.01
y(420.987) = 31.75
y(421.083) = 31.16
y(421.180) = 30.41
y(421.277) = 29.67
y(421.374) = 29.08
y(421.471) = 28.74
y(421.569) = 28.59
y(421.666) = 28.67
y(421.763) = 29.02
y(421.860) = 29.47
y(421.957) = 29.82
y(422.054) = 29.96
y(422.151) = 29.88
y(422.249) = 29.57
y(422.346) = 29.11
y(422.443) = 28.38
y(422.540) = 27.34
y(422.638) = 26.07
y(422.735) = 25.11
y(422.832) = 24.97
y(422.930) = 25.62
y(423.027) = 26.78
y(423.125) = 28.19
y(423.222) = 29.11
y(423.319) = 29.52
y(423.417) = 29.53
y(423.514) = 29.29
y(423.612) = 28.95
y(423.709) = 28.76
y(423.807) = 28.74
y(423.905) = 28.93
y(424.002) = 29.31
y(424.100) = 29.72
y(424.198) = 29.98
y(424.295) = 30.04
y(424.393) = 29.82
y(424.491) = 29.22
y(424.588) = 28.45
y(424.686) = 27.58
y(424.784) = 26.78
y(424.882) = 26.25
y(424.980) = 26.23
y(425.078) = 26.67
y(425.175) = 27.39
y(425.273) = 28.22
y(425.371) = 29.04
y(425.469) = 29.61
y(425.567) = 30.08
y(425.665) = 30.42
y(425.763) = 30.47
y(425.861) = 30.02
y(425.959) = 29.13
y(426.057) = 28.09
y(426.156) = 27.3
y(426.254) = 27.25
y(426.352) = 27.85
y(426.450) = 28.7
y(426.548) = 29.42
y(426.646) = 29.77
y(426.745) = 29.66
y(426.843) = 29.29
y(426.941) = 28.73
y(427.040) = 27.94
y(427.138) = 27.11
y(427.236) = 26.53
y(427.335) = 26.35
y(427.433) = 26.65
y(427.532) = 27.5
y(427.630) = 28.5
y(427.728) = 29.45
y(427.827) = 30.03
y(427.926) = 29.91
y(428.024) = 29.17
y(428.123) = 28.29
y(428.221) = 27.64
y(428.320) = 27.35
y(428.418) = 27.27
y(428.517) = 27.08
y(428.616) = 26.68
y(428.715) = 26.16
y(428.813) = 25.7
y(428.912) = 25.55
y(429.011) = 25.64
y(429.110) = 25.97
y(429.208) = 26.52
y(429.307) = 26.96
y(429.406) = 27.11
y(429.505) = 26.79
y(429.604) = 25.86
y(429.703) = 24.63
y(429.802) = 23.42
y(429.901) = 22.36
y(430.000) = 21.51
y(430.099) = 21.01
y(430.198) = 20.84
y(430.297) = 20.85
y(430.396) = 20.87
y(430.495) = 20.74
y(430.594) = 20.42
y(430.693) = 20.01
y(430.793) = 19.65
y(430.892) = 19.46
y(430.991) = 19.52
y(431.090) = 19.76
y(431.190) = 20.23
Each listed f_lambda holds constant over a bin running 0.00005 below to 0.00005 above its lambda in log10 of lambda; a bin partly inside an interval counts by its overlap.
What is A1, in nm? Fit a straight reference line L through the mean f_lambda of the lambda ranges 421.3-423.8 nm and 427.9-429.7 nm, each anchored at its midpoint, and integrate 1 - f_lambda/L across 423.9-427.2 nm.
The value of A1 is -0.12 nm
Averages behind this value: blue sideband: 28.4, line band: 28.7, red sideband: 26.9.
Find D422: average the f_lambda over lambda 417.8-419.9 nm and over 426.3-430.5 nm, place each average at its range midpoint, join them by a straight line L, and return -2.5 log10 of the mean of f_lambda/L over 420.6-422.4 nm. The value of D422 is -0.08 mag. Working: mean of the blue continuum 28.5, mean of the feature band 30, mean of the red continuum 26.5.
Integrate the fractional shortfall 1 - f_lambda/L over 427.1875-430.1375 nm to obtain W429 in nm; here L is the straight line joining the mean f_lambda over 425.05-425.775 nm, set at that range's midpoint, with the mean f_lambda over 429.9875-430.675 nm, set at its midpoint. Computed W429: -0.36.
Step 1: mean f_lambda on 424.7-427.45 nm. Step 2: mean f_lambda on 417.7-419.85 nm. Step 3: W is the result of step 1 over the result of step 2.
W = 1.0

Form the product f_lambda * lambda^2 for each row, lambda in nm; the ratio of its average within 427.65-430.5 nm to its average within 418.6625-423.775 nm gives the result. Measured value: 0.93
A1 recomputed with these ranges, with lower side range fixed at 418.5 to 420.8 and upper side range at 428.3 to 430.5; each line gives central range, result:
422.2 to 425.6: -0.184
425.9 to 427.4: -0.143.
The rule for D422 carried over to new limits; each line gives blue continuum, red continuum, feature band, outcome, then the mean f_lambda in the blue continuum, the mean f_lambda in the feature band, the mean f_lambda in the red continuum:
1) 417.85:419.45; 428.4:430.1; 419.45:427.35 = -0.06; 28.5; 28.7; 25.4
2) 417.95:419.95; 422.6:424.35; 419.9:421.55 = -0.03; 28.5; 29.3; 28.3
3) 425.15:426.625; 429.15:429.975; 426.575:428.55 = -0.04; 28.9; 28.2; 25.3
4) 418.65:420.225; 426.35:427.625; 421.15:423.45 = -0.01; 28.2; 28.4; 28.1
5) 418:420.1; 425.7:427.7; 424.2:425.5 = 0.01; 28.4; 28.2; 28.3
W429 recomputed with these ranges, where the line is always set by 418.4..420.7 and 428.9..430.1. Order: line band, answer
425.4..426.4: -0.11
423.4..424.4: -0.09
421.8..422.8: -0.04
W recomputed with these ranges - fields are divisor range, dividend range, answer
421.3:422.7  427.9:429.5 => 0.94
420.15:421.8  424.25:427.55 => 0.96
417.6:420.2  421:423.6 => 1.01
